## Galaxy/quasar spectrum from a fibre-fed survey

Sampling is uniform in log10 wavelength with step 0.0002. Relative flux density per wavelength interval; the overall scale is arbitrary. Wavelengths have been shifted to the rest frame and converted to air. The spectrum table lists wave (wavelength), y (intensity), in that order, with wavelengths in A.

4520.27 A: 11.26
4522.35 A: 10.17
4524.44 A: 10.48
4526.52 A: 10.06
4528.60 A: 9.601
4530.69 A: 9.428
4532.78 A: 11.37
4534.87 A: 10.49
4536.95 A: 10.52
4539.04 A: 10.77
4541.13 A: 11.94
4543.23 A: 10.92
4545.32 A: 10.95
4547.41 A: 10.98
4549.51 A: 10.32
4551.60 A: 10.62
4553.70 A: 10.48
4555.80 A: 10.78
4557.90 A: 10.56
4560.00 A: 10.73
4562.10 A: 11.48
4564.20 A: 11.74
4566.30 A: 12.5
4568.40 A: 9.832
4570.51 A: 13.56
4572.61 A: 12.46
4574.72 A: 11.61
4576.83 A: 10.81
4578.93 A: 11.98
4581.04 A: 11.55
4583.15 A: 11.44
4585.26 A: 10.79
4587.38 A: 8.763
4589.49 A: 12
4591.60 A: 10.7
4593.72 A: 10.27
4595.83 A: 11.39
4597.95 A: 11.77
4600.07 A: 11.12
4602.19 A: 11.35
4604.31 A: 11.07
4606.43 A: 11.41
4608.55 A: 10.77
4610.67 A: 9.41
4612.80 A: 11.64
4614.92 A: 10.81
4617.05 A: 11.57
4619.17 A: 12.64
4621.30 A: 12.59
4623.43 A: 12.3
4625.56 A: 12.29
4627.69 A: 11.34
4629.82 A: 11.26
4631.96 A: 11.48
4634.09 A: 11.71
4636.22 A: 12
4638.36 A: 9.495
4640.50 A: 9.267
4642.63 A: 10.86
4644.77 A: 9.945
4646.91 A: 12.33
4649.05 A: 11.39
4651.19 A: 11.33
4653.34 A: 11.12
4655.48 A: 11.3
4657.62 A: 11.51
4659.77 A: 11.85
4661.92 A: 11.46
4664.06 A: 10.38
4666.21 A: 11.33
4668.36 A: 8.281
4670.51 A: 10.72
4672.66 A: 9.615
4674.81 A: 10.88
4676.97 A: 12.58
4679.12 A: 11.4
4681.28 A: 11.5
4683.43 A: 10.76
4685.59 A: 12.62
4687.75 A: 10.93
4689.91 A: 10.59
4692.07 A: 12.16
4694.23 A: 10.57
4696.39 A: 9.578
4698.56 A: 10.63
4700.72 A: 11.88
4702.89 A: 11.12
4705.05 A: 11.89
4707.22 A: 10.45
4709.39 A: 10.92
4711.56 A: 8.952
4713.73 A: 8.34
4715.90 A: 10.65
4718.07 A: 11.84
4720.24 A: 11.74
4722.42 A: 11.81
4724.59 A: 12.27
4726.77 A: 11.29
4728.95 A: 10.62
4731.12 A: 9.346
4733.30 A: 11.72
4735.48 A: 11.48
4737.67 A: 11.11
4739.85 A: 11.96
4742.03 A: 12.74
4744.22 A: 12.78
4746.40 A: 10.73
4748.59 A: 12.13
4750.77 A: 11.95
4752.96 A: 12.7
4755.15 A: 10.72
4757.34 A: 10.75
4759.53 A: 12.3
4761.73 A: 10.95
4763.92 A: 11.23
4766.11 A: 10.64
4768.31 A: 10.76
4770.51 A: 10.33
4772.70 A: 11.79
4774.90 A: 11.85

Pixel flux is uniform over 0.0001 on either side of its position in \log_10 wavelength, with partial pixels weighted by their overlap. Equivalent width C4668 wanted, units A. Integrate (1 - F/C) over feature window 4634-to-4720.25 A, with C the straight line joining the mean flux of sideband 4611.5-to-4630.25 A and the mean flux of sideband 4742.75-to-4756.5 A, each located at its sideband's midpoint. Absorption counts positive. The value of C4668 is 6.7 A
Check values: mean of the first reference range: 11.8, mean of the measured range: 10.9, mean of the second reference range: 11.8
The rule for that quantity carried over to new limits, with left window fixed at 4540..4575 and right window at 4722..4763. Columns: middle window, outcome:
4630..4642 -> 0.58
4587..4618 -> 0.93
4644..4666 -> 0.24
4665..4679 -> 0.99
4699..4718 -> 1.47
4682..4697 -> 0.49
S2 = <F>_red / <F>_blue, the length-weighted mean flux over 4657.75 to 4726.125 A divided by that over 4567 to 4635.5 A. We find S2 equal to 0.96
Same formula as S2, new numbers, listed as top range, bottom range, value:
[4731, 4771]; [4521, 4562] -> 1.08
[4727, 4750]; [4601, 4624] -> 1.01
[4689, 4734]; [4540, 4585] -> 0.96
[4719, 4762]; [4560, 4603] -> 1.02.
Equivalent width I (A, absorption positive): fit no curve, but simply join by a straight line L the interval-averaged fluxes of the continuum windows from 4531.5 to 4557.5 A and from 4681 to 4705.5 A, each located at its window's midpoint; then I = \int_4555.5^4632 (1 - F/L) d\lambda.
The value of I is -2.9 A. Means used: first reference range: 10.8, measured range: 11.3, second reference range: 11.2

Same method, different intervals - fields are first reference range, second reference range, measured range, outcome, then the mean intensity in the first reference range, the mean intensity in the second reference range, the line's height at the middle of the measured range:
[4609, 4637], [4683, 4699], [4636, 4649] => 0.91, 11.6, 11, 11.4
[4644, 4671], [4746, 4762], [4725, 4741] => 0.46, 11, 11.6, 11.5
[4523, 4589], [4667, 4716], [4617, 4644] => -1.45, 11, 10.7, 10.8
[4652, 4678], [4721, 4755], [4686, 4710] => 0.45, 10.9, 11.6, 11.2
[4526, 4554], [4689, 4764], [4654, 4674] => 0.50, 10.6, 11.2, 11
